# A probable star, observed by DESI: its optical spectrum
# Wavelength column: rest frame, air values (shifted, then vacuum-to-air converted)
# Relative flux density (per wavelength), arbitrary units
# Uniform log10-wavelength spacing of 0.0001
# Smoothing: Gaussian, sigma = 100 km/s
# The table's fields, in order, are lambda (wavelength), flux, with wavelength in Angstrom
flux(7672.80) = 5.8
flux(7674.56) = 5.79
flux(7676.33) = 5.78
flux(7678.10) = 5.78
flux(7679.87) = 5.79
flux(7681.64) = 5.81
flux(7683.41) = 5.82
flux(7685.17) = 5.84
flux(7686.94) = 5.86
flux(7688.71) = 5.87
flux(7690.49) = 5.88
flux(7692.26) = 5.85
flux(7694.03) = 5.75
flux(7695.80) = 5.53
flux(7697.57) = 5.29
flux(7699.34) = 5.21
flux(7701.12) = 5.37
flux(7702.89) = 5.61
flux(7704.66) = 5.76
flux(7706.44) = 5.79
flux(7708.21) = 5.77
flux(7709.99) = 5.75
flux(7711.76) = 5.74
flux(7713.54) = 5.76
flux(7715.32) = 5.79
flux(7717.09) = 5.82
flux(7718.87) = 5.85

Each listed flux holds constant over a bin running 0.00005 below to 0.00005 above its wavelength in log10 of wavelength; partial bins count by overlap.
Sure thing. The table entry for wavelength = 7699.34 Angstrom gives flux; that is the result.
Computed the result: 5.21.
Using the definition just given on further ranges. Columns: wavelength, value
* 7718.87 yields 5.85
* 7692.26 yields 5.85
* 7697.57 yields 5.29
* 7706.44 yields 5.79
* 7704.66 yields 5.76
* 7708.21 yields 5.77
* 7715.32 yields 5.79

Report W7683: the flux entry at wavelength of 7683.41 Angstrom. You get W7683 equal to 5.82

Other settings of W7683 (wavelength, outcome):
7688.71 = 5.87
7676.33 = 5.78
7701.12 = 5.37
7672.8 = 5.8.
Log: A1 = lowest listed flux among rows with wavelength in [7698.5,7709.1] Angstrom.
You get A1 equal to 5.21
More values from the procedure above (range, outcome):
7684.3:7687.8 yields 5.84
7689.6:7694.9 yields 5.75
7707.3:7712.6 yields 5.74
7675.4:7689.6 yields 5.78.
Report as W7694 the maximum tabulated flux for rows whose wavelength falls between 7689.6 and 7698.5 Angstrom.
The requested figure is 5.88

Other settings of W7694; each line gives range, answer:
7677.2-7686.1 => 5.84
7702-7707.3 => 5.79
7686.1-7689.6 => 5.87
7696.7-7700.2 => 5.29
